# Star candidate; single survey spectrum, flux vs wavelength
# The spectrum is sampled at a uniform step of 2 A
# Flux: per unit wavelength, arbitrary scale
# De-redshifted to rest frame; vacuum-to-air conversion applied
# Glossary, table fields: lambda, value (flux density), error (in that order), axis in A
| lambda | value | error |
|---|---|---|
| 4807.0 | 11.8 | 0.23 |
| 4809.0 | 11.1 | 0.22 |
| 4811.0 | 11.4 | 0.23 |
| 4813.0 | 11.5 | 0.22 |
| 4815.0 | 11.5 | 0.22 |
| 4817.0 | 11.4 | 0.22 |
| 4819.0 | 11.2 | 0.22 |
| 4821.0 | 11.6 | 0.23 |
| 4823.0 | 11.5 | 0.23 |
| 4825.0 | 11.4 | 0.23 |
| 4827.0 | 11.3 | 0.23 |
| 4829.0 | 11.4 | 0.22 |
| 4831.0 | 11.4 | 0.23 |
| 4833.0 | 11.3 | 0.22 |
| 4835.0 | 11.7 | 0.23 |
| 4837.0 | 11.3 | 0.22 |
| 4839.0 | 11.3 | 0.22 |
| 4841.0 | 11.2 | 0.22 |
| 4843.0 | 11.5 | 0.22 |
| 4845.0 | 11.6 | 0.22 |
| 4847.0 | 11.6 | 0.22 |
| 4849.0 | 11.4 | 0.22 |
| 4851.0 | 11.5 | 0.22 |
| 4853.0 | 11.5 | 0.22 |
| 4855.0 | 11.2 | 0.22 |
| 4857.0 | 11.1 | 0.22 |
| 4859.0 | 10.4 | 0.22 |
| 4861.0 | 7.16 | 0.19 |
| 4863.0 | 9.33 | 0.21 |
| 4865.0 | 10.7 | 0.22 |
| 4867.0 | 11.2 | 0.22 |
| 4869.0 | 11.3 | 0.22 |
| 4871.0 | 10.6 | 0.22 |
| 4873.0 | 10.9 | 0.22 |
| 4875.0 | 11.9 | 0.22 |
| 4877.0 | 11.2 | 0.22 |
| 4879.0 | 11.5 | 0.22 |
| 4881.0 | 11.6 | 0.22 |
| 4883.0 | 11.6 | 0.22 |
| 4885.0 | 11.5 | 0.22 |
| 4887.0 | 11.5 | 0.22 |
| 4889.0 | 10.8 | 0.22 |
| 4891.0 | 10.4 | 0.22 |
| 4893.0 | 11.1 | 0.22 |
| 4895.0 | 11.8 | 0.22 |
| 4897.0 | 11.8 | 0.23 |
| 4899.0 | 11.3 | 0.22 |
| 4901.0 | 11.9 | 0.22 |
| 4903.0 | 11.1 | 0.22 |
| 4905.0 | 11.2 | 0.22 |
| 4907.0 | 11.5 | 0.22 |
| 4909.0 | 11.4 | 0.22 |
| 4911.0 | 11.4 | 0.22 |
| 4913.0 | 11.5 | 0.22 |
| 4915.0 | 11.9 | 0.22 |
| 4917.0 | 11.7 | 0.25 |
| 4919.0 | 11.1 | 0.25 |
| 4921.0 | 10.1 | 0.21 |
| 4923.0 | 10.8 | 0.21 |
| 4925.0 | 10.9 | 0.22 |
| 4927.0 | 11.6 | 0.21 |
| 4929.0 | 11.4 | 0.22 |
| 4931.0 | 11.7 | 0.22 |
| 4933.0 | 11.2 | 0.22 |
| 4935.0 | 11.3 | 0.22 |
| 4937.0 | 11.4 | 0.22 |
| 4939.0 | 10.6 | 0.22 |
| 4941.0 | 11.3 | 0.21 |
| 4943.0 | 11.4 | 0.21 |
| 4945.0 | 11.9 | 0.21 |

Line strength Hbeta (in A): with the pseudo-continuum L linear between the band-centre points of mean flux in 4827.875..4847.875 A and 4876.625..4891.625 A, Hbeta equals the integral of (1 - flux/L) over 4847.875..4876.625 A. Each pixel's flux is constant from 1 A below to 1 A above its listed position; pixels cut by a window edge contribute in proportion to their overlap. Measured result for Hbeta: 1.5 A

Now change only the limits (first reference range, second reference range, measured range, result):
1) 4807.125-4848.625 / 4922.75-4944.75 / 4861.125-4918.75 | 0.6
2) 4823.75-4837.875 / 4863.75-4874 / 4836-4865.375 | 0.8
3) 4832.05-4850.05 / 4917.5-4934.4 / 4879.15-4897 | -0.1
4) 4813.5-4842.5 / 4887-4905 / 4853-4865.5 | 1.4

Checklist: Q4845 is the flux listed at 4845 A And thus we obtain 11.6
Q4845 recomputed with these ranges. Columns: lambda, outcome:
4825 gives 11.4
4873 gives 10.9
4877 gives 11.2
